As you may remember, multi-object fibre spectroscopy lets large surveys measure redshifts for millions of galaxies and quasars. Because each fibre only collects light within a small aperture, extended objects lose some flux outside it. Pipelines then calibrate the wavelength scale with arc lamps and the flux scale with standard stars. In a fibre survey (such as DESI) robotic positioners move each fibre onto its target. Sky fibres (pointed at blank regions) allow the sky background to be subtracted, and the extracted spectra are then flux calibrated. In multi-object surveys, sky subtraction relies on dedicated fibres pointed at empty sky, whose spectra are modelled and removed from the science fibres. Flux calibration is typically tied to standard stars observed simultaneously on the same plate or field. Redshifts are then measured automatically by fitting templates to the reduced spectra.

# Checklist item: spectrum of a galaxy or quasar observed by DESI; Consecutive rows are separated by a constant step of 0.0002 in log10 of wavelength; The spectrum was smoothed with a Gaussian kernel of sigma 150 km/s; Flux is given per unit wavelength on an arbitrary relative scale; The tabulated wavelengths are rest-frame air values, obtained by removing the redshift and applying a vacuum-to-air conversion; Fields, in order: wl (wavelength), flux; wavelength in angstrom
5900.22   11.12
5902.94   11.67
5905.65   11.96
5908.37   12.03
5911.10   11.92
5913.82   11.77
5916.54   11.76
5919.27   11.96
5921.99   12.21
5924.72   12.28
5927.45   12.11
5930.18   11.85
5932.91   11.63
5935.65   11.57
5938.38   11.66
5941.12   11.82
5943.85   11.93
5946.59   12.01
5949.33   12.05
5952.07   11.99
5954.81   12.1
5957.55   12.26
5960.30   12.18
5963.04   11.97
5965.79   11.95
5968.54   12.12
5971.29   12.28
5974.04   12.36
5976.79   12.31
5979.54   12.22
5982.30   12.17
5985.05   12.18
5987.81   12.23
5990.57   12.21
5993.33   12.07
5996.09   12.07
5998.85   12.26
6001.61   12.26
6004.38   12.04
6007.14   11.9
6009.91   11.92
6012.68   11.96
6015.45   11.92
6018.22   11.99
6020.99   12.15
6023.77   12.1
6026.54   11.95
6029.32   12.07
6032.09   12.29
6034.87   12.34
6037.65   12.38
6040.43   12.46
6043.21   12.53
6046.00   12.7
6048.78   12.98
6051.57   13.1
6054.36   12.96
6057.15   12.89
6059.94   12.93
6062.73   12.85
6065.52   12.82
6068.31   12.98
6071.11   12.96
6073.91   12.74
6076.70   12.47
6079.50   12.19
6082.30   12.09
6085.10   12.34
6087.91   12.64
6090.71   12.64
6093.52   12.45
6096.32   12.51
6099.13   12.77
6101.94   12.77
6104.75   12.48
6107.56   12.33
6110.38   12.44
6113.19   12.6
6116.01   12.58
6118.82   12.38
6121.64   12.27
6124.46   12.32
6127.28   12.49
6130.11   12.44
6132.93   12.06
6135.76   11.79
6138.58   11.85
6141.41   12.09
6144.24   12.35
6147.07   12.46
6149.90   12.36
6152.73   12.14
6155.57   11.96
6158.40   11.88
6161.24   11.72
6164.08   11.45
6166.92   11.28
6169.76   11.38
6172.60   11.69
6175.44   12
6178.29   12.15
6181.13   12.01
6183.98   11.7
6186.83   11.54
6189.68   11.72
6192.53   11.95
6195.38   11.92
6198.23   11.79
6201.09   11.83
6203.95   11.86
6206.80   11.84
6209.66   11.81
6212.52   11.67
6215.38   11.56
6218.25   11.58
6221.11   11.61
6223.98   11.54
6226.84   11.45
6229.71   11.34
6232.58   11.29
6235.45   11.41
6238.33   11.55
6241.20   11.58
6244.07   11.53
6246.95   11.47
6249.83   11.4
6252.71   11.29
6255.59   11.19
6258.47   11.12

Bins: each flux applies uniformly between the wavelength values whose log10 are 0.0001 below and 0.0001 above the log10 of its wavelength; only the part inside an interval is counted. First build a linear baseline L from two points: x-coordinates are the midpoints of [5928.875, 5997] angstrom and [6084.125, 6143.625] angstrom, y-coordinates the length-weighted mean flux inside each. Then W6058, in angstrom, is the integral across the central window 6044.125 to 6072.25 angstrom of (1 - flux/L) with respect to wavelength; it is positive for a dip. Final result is -1.48 angstrom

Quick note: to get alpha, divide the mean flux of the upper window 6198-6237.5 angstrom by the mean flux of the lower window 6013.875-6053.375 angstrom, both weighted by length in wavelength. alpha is 0.94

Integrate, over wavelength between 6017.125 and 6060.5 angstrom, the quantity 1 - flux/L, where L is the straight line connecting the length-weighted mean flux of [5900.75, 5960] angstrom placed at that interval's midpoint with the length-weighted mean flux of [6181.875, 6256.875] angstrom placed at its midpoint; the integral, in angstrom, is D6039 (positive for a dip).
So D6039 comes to -2.51 angstrom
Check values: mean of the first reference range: 11.9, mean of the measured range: 12.5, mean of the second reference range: 11.6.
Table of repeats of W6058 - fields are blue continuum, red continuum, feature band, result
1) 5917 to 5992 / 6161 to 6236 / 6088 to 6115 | -1.7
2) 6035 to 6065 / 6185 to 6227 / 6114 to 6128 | -0.1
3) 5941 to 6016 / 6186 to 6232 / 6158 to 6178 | 0.2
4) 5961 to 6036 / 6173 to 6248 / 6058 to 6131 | -3.9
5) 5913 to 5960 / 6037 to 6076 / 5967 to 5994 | 0.1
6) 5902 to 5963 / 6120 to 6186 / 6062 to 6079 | -1.1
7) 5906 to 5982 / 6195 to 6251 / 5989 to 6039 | -0.8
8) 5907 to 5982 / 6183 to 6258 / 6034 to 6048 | -0.8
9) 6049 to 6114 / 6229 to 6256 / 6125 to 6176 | 0.6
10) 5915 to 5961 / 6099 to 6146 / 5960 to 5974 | -0.1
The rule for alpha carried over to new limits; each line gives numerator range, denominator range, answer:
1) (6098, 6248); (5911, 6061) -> 0.98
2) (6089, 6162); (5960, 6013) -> 1.02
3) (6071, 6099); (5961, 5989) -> 1.03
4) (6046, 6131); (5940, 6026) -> 1.04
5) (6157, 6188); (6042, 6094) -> 0.92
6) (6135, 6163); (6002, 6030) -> 1.00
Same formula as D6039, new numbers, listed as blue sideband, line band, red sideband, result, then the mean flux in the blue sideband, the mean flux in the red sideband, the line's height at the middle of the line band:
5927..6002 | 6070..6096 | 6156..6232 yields -1.4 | 12.1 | 11.7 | 11.9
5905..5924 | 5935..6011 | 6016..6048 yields 0.2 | 12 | 12.3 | 12.1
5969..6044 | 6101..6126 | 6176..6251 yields -1.2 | 12.2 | 11.7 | 11.9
